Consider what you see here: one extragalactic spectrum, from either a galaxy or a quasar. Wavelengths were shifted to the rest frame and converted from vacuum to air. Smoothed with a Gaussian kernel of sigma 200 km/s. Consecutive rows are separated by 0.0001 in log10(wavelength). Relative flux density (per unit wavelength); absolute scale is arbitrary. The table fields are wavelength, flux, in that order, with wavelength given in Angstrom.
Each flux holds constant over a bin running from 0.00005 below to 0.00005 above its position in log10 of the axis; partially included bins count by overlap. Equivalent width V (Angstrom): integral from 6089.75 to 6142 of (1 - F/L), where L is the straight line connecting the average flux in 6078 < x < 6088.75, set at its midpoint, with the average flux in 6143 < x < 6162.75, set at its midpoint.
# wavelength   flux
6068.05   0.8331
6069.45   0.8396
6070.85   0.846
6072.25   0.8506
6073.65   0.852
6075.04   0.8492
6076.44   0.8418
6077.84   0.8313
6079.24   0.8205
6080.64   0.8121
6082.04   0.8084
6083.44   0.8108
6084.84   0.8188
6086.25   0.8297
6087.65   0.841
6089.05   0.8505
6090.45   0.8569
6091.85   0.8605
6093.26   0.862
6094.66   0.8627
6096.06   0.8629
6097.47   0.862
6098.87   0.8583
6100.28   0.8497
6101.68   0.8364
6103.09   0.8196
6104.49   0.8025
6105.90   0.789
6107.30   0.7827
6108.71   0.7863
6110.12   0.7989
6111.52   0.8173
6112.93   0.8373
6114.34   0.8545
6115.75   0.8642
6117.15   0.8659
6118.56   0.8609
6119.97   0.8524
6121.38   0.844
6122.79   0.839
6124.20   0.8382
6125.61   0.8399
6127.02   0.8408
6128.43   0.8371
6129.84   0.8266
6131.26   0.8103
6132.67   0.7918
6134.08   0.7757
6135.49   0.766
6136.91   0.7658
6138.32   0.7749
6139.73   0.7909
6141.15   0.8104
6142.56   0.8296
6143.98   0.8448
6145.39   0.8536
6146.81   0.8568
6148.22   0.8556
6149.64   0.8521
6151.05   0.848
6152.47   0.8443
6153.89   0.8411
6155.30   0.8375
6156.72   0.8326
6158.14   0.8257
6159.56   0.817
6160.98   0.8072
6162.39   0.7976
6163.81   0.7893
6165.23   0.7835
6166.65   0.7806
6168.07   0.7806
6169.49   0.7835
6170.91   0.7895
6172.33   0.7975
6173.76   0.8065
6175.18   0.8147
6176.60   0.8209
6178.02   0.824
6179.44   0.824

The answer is 0.1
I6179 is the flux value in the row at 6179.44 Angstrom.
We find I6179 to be 0.824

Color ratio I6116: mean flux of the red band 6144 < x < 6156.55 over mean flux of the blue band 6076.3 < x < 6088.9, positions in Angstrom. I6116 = 1.03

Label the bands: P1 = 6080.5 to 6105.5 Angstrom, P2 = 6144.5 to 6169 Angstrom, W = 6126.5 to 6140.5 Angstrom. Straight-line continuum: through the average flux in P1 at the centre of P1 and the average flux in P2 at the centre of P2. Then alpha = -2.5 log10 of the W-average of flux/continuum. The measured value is 0.04 mag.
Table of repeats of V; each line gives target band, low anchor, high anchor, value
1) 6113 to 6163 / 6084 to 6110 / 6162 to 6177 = -1.06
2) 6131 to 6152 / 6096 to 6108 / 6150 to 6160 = 0.47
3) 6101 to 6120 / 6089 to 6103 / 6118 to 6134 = 0.41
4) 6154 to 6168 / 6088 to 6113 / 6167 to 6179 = -0.01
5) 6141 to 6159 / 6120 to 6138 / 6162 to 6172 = -0.96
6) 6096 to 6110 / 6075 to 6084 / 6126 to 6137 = -0.13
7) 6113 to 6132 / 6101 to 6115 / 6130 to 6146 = -0.86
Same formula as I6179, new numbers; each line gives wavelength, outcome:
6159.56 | 0.817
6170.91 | 0.7895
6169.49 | 0.7835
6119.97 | 0.8524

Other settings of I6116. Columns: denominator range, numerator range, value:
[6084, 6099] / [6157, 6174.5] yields 0.94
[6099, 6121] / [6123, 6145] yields 0.98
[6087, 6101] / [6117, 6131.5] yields 0.98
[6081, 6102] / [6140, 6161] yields 0.99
